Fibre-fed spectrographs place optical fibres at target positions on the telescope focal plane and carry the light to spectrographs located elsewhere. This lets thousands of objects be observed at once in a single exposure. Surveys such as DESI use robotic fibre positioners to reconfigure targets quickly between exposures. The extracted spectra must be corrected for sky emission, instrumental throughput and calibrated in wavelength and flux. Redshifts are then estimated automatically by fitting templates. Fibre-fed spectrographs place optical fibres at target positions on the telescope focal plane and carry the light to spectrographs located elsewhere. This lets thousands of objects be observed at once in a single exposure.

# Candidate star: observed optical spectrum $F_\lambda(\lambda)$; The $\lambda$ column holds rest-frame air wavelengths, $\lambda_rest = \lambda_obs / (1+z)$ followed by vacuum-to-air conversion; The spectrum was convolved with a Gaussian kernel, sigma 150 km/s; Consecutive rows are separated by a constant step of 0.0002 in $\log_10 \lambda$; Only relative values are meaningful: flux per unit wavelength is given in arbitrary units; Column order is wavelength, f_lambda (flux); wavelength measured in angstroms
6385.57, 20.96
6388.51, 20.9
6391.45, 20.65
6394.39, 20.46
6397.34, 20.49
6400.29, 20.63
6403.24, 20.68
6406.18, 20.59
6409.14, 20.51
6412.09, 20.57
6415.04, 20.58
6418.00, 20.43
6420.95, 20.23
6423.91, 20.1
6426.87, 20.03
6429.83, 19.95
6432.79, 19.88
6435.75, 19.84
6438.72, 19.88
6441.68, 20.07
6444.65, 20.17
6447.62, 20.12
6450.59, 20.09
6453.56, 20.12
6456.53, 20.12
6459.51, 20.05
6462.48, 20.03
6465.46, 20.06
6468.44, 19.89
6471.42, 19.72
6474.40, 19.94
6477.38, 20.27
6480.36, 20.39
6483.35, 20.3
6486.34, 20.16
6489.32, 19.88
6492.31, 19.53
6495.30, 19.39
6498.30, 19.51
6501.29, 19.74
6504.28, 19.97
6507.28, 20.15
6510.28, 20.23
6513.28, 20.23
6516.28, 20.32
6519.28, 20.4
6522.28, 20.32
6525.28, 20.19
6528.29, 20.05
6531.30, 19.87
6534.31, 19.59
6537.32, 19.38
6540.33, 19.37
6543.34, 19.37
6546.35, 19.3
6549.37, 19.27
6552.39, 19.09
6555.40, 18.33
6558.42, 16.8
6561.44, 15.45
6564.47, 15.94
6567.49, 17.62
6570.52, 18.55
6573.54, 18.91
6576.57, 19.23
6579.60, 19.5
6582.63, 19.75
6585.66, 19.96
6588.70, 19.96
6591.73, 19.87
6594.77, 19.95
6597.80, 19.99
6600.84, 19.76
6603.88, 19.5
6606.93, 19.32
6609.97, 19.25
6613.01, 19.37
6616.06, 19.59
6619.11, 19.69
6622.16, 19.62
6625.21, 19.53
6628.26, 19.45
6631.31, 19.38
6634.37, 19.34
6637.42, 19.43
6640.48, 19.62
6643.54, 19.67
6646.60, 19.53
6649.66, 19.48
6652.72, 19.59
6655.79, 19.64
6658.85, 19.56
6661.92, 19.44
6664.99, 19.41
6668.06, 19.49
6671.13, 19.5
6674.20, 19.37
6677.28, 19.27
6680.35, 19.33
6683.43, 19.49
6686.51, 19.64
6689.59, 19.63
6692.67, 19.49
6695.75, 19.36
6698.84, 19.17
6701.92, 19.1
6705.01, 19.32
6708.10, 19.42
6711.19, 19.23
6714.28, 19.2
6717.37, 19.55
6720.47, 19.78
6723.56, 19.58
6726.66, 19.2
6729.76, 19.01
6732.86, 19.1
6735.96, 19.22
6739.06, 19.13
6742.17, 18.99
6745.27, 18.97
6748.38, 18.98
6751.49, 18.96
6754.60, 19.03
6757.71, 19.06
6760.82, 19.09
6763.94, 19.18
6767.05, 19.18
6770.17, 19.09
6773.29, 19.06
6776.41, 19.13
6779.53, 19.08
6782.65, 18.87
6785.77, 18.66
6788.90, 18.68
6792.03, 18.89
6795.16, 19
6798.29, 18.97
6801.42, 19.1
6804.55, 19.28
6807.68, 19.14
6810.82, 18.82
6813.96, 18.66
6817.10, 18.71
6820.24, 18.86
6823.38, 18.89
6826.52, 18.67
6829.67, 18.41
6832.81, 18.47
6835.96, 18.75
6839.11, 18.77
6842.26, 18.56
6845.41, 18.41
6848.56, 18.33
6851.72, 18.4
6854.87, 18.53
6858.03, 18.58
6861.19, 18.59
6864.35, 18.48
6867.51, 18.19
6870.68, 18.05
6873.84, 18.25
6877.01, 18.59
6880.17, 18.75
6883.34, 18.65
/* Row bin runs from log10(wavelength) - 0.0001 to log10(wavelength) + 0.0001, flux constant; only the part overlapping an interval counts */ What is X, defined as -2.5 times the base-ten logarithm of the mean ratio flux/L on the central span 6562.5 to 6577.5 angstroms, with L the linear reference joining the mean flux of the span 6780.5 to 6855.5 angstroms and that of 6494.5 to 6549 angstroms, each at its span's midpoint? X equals 0.10 mag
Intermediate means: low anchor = 19.8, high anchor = 18.7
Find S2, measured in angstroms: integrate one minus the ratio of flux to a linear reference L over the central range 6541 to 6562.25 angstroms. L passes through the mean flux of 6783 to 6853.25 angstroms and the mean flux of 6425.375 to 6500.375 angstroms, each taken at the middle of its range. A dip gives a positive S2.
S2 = 1.4 angstroms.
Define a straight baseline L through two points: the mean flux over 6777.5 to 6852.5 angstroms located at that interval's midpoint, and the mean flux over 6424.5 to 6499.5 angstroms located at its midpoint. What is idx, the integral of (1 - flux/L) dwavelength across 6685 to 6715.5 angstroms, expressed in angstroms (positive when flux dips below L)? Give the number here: -0.3 angstroms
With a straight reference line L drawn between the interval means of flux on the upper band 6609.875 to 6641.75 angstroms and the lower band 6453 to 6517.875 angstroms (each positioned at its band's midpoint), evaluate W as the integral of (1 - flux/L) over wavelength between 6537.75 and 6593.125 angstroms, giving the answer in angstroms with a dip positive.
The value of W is 2.8 angstroms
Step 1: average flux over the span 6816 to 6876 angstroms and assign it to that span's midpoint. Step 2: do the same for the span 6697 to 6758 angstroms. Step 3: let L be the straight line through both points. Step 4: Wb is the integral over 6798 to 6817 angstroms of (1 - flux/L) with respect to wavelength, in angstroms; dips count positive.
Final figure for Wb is -0.2 angstroms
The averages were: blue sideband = 19.2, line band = 19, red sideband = 18.5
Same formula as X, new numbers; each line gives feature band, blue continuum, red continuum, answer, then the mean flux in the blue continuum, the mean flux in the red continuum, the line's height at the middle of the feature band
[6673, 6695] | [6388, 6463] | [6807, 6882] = -0.01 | 20.3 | 18.6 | 19.2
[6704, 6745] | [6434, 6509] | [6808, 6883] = -0.01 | 20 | 18.6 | 19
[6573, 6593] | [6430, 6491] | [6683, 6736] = 0.00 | 20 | 19.4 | 19.7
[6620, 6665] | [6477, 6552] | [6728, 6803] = 0.00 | 19.9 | 19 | 19.4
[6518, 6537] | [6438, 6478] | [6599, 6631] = -0.01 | 20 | 19.5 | 19.8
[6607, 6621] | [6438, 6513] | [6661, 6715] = 0.01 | 20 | 19.4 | 19.6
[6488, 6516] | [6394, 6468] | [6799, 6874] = 0.00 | 20.2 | 18.6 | 19.9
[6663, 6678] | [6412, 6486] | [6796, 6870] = -0.01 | 20.1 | 18.7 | 19.3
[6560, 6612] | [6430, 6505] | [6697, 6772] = 0.04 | 20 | 19.2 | 19.6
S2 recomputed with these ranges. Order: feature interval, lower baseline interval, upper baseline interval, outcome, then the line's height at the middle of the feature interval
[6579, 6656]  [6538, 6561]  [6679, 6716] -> -2.5 angstroms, 19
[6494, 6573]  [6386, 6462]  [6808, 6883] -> 2.7 angstroms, 19.8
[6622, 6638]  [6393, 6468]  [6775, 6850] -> 0.0 angstroms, 19.5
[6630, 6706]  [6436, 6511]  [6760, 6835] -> -0.4 angstroms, 19.3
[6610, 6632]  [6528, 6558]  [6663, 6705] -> -0.2 angstroms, 19.3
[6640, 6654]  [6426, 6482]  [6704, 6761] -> -0.1 angstroms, 19.5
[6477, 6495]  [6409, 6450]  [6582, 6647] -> 0.0 angstroms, 20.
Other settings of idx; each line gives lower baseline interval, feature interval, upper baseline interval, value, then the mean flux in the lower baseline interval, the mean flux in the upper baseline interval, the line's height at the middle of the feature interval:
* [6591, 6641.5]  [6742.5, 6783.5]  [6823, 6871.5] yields -0.4 angstroms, 19.6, 18.5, 18.9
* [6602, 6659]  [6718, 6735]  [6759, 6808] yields -0.1 angstroms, 19.5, 19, 19.2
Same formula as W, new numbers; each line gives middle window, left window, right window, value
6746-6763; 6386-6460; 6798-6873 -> -0.1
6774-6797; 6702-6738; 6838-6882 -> 0.0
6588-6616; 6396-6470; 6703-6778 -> 0.0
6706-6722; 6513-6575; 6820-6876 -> -0.6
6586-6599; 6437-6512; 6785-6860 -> -0.3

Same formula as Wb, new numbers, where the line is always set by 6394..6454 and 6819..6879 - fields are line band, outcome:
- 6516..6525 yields -0.2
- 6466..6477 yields 0.1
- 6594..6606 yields -0.1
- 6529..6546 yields 0.2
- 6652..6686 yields -0.4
